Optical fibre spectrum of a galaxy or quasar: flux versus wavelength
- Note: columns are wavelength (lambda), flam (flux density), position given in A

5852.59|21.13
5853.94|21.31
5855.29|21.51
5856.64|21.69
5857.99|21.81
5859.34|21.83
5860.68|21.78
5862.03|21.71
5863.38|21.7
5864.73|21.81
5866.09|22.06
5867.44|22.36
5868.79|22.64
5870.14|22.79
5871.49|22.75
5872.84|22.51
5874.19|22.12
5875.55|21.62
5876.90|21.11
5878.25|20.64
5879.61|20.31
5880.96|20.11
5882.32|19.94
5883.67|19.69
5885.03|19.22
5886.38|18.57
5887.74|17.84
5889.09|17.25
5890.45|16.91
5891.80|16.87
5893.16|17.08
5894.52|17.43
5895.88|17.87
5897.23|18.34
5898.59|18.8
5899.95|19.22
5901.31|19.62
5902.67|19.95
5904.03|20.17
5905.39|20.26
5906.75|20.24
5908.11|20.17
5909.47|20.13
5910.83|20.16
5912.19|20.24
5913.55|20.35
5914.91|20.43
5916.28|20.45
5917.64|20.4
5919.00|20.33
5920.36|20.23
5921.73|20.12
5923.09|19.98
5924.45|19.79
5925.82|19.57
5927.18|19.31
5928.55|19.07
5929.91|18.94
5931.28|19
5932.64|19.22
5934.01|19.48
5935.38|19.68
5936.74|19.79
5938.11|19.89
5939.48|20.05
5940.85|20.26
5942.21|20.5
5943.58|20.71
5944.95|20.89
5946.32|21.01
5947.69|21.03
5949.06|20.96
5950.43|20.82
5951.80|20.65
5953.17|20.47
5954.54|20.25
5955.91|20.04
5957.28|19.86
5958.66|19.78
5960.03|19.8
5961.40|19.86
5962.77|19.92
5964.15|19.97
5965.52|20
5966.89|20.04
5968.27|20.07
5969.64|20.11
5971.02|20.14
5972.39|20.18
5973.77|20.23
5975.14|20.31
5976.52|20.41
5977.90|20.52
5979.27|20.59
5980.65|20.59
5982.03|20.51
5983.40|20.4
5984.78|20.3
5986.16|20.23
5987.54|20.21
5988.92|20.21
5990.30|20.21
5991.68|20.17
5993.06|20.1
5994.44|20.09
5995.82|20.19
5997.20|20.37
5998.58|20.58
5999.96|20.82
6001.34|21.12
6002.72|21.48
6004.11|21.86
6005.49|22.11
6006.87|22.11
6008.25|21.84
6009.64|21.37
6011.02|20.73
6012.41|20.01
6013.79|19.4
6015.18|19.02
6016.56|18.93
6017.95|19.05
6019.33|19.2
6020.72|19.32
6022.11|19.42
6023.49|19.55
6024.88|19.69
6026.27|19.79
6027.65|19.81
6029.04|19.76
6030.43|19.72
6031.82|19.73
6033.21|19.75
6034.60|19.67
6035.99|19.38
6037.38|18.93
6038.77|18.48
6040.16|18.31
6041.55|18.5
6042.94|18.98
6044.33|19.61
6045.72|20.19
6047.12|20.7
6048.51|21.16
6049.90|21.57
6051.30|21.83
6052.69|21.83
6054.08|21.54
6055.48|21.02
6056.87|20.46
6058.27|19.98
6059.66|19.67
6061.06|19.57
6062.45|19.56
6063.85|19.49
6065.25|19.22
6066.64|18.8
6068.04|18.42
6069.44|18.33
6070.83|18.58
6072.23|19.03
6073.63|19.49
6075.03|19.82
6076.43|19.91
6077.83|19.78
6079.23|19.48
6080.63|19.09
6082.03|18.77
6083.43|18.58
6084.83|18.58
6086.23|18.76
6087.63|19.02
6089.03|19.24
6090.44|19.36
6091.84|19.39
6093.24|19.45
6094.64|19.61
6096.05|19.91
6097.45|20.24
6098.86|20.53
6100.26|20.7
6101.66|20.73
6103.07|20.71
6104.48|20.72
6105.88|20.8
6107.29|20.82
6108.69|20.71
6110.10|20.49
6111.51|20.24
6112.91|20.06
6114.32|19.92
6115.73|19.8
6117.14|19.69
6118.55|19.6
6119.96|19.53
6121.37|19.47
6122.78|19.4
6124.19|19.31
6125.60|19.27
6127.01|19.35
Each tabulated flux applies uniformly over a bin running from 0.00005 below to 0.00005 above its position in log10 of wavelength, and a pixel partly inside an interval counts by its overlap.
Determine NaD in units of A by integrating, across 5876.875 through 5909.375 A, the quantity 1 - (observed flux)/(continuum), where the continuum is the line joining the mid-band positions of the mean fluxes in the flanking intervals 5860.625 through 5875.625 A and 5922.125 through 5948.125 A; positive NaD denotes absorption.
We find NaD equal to 3.5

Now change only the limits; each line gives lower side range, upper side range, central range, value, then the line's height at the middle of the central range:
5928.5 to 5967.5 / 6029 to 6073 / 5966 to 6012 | -1.5 A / 19.9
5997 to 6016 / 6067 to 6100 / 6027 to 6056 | 0.2 A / 20.2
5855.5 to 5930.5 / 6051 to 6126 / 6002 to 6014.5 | -0.8 A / 19.9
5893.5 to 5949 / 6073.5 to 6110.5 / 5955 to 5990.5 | -0.6 A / 19.8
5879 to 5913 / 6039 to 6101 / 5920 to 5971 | -2.1 A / 19.2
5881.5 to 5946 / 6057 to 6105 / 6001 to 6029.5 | -1.1 A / 19.5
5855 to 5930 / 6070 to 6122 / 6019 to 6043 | 0.6 A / 19.9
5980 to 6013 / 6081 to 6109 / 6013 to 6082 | 2.1 A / 20.3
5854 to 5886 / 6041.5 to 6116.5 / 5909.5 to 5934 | 1.4 A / 21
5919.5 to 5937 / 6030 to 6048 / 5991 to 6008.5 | -1.4 A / 19.5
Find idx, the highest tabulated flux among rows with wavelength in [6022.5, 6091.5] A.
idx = 21.83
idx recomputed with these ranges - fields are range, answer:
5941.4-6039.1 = 22.11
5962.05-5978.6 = 20.52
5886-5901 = 19.22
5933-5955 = 21.03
